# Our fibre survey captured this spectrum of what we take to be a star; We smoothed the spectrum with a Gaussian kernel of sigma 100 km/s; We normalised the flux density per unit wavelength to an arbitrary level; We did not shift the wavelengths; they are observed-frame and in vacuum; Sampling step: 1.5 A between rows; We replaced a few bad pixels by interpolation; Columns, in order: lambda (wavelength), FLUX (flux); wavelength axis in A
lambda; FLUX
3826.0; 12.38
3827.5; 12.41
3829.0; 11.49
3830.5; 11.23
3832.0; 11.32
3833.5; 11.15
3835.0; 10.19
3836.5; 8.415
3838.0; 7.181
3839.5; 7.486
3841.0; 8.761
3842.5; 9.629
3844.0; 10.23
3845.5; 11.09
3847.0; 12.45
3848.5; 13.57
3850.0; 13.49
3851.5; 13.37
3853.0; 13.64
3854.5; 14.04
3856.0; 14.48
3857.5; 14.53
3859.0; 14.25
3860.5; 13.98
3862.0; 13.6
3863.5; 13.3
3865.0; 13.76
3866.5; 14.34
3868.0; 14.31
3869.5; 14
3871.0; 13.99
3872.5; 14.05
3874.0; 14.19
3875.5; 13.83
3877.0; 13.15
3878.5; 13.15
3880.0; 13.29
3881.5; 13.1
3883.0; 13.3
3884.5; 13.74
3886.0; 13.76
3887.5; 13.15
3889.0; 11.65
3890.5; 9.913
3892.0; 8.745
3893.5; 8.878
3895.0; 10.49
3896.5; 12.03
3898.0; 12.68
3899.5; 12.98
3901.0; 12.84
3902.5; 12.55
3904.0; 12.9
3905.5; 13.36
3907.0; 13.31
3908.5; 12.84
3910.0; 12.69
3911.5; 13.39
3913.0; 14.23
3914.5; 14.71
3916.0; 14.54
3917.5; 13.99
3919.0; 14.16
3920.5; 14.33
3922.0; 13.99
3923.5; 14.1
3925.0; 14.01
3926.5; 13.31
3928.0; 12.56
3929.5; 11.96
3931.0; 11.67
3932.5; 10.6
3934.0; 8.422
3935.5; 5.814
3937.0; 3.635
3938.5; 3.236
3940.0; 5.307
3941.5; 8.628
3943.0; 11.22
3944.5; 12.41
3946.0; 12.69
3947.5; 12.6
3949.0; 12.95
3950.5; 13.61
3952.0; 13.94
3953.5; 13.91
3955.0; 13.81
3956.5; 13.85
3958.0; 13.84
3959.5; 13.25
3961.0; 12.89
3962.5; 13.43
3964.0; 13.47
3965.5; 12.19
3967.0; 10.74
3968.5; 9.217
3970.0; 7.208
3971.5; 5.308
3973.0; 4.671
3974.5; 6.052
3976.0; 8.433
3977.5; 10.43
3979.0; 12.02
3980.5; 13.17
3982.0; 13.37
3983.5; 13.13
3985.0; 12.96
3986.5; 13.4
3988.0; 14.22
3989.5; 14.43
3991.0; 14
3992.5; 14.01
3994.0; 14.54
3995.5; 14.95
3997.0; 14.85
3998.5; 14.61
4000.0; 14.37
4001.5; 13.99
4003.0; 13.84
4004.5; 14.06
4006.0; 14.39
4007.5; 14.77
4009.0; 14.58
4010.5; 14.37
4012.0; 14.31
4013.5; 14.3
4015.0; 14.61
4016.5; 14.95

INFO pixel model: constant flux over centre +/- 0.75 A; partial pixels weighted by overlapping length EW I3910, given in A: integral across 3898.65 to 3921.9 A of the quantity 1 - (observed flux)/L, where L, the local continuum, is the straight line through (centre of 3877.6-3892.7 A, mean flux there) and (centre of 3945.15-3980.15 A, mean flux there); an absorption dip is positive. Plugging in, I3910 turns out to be -2.85 A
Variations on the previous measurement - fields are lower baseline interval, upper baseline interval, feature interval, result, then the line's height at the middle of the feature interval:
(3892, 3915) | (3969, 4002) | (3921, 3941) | 3.9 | 12.3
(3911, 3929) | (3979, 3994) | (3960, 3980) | 5.7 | 13.7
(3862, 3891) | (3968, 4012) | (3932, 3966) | 4.4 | 12.8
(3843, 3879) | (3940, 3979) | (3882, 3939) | 1.5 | 12.3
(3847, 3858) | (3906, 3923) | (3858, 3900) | 2.6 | 13.8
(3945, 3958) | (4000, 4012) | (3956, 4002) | 5.8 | 13.9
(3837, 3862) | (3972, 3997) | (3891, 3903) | 0.7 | 12.1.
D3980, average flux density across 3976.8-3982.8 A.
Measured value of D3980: 12.3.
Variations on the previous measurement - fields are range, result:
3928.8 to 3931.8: 11.8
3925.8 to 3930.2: 12.6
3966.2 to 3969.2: 10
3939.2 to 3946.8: 10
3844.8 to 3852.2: 12.8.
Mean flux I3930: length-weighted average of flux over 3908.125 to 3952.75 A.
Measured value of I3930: 11.7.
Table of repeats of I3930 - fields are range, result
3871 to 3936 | 12.7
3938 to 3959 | 11.7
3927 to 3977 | 10.4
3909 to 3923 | 14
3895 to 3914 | 12.9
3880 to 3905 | 12.1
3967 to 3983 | 9.13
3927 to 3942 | 8.26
